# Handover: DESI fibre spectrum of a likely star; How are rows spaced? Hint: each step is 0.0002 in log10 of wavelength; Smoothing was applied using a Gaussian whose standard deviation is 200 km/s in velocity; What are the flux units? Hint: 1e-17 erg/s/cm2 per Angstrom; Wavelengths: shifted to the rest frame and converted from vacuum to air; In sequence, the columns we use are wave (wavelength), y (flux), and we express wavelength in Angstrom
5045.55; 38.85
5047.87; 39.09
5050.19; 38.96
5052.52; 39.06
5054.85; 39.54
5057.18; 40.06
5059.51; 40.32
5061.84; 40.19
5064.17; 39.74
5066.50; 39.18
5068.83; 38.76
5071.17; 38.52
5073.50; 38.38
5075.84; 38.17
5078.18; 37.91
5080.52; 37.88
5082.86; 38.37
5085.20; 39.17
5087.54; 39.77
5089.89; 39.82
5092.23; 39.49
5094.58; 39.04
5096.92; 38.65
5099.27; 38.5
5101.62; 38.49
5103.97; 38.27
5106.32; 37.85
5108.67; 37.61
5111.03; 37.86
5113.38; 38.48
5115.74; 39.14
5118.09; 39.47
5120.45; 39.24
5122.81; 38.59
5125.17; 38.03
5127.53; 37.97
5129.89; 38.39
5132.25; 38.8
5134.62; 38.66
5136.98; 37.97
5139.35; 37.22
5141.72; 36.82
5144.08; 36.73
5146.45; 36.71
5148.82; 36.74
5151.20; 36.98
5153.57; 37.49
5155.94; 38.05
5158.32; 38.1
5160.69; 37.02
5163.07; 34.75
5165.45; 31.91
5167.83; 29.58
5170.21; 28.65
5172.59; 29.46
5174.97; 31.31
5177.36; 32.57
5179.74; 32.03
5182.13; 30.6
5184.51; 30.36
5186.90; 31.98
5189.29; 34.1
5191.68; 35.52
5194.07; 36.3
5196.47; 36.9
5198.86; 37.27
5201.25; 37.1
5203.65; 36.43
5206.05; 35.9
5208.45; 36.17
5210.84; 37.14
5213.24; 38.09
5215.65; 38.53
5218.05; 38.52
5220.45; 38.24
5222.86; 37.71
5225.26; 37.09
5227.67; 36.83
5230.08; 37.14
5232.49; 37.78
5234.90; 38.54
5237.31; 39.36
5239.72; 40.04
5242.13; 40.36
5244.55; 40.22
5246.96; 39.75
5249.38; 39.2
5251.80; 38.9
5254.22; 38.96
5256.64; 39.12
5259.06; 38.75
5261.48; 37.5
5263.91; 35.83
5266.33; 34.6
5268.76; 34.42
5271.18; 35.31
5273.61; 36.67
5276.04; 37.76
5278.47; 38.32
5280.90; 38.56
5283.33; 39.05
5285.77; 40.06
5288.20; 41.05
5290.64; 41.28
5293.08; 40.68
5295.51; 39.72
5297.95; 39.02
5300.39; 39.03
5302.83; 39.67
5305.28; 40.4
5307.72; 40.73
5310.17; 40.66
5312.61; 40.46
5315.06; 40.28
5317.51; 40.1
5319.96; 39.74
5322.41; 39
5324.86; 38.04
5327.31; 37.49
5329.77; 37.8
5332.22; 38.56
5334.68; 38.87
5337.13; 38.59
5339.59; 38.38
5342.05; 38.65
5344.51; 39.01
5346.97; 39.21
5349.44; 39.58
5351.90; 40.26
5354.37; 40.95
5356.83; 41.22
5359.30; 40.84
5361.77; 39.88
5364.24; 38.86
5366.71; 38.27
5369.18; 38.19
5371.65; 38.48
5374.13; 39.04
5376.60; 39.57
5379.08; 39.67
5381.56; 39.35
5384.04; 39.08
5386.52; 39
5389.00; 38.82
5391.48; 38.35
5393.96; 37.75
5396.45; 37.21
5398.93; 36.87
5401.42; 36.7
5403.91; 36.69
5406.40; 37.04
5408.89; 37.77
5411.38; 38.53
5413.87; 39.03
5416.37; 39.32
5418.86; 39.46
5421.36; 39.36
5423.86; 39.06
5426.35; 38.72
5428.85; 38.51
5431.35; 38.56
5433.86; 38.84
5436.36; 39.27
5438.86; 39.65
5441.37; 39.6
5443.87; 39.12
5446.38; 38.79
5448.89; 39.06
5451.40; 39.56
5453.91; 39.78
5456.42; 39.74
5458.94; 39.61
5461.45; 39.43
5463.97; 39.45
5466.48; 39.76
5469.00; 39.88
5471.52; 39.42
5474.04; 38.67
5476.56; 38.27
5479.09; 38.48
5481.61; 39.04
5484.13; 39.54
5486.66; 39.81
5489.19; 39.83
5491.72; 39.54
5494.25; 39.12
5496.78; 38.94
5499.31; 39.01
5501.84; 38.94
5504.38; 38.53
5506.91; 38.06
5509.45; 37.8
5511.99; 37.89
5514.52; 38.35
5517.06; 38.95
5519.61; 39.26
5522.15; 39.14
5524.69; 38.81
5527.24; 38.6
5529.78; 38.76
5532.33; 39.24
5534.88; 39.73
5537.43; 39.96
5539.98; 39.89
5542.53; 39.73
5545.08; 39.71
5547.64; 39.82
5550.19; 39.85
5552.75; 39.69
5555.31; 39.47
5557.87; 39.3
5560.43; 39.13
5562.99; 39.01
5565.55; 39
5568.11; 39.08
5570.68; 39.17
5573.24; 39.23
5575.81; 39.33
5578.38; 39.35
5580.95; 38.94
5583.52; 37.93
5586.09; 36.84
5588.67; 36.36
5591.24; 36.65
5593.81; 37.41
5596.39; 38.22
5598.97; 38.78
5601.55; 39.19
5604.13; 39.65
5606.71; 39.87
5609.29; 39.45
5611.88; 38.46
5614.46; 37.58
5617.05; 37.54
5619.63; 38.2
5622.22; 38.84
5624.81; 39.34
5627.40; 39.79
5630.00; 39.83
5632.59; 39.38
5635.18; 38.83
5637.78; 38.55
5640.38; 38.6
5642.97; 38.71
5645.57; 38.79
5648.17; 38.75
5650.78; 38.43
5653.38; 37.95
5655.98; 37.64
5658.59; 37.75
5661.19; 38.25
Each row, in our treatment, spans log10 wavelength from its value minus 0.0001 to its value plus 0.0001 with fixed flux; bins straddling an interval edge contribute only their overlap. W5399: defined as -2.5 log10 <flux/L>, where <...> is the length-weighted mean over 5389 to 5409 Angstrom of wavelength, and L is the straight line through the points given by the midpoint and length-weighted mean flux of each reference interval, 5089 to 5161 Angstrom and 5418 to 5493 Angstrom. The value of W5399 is 0.05 mag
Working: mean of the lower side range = 38.1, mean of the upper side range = 39.3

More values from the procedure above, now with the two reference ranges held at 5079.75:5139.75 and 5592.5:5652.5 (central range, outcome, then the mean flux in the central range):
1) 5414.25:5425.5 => -0.02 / 39.3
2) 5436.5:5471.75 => -0.02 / 39.5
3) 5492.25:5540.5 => 0.00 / 38.9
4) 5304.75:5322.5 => -0.04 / 40.2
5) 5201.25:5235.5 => 0.04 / 37.4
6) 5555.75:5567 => -0.01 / 39.2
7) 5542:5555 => -0.03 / 39.7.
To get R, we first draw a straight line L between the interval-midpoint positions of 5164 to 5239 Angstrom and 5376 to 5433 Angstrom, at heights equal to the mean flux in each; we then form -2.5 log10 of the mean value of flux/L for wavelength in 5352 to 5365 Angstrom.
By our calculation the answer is -0.07 mag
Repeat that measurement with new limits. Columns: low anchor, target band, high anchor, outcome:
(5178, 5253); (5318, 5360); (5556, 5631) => -0.05 mag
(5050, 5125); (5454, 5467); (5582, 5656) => -0.03 mag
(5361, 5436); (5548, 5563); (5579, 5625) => -0.03 mag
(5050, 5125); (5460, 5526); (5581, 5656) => -0.01 mag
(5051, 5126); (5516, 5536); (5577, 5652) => -0.01 mag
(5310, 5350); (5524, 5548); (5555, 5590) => -0.02 mag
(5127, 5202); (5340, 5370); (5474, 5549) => -0.06 mag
